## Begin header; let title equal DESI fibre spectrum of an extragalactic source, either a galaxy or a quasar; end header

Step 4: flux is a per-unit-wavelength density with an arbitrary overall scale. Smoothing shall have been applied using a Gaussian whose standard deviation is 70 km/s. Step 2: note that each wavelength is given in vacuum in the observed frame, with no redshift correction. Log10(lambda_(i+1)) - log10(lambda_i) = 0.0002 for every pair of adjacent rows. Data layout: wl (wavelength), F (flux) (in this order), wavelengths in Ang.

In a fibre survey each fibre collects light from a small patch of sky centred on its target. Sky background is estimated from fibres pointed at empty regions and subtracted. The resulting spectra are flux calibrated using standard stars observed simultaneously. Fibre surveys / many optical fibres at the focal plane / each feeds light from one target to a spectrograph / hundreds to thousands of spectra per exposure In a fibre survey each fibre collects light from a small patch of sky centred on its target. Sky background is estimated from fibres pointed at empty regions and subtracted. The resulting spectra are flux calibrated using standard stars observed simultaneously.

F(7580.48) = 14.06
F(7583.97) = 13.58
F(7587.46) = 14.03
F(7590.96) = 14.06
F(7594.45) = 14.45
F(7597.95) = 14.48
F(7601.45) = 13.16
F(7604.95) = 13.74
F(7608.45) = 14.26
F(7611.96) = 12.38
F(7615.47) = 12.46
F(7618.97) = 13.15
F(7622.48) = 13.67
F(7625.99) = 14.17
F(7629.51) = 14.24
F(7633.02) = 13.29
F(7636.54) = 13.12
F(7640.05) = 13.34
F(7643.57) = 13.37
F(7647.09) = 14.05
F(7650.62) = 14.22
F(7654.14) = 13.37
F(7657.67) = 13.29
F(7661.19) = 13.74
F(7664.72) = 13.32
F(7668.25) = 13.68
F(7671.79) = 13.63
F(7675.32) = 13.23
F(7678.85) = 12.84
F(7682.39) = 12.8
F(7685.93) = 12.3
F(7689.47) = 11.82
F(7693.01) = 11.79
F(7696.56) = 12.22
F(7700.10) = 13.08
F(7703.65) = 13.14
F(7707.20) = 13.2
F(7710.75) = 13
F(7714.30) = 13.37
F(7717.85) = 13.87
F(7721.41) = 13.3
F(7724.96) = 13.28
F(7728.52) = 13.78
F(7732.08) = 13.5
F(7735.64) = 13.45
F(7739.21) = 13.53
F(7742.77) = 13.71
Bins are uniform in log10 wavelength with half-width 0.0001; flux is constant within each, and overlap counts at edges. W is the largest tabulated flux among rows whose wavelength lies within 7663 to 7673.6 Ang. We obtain 13.68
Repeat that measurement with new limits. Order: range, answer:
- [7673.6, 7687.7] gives 13.23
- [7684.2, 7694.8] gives 12.3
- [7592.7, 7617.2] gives 14.48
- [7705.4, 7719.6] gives 13.87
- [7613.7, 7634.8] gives 14.24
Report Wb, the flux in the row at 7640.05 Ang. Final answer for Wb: 13.34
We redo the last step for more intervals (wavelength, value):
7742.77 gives 13.71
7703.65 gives 13.14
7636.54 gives 13.12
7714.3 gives 13.37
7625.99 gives 14.17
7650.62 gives 14.22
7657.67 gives 13.29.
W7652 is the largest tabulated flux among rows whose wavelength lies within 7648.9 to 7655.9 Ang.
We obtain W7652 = 14.22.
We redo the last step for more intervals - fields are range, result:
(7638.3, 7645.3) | 13.37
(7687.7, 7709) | 13.2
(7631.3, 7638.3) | 13.29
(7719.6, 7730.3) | 13.78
